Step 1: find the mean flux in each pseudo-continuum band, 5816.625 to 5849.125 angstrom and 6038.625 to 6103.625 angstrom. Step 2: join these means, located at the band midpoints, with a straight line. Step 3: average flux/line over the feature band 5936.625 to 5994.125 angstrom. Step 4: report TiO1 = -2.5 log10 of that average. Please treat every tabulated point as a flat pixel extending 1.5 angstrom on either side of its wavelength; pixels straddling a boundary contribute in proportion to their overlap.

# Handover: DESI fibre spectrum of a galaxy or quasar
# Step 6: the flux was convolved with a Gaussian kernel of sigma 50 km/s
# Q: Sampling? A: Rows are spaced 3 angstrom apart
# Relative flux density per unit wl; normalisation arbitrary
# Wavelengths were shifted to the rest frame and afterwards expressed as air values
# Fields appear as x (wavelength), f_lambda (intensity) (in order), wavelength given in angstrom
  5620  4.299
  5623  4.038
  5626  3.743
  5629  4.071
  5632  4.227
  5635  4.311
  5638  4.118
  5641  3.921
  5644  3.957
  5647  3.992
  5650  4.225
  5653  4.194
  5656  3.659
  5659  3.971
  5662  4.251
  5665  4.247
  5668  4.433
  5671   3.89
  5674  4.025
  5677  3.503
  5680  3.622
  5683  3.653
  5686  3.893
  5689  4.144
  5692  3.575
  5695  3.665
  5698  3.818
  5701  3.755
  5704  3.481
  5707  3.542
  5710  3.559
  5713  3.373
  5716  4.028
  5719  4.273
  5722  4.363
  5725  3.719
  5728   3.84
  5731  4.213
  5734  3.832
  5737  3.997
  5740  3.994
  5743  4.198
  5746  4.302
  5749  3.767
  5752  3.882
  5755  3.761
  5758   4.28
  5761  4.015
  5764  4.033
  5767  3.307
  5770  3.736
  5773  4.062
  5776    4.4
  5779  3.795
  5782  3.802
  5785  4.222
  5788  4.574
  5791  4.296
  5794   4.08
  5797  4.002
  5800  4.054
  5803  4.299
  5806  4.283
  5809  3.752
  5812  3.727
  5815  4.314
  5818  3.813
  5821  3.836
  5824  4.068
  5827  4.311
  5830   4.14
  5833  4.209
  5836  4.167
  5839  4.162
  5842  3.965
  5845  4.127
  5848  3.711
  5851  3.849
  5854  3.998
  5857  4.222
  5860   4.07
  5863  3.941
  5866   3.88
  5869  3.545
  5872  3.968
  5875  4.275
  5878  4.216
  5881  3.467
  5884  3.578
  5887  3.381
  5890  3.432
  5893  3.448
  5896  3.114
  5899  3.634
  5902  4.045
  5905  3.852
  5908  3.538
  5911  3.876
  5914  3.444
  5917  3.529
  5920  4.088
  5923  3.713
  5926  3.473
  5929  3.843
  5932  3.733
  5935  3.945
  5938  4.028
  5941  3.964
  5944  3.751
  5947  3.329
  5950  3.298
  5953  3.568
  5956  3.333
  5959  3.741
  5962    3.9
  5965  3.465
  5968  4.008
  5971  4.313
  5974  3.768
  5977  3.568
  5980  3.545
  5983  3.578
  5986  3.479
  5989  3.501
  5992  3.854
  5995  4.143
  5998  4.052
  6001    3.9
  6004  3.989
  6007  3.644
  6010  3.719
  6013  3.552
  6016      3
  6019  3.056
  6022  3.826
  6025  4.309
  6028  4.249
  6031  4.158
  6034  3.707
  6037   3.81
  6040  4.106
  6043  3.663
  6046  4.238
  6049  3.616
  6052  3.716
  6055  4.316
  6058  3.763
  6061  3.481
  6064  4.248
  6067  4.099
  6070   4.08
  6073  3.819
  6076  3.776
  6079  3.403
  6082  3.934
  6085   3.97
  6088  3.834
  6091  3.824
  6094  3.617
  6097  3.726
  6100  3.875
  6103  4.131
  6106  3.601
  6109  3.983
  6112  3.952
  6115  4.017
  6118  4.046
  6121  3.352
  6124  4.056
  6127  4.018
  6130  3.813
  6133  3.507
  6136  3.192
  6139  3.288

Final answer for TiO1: 0.07 mag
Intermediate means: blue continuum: 4.05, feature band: 3.69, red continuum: 3.87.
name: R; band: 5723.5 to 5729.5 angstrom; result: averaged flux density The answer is 3.78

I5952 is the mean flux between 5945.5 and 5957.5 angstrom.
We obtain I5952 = 3.38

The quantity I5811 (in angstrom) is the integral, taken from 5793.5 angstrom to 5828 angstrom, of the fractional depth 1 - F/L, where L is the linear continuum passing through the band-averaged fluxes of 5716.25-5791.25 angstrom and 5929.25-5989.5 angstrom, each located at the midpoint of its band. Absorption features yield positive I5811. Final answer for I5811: -0.9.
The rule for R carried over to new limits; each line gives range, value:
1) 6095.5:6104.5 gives 3.91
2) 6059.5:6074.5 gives 3.95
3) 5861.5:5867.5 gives 3.91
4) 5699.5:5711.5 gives 3.58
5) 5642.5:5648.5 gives 3.97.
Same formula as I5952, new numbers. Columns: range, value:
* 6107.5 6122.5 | 3.87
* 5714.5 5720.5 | 4.15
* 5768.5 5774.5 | 3.9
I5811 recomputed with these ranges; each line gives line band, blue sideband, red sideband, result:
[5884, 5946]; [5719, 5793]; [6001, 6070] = 3.6 angstrom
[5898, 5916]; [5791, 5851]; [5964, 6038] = 0.9 angstrom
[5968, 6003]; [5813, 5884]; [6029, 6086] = 1.1 angstrom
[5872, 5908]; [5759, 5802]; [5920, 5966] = 1.1 angstrom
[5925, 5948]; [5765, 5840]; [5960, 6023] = 0.2 angstrom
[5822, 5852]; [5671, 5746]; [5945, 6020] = -2.5 angstrom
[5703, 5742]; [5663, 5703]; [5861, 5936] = -0.4 angstrom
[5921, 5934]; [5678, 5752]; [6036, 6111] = 0.5 angstrom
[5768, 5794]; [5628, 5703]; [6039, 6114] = -1.0 angstrom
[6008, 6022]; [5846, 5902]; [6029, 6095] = 1.7 angstrom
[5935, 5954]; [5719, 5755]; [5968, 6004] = 0.8 angstrom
